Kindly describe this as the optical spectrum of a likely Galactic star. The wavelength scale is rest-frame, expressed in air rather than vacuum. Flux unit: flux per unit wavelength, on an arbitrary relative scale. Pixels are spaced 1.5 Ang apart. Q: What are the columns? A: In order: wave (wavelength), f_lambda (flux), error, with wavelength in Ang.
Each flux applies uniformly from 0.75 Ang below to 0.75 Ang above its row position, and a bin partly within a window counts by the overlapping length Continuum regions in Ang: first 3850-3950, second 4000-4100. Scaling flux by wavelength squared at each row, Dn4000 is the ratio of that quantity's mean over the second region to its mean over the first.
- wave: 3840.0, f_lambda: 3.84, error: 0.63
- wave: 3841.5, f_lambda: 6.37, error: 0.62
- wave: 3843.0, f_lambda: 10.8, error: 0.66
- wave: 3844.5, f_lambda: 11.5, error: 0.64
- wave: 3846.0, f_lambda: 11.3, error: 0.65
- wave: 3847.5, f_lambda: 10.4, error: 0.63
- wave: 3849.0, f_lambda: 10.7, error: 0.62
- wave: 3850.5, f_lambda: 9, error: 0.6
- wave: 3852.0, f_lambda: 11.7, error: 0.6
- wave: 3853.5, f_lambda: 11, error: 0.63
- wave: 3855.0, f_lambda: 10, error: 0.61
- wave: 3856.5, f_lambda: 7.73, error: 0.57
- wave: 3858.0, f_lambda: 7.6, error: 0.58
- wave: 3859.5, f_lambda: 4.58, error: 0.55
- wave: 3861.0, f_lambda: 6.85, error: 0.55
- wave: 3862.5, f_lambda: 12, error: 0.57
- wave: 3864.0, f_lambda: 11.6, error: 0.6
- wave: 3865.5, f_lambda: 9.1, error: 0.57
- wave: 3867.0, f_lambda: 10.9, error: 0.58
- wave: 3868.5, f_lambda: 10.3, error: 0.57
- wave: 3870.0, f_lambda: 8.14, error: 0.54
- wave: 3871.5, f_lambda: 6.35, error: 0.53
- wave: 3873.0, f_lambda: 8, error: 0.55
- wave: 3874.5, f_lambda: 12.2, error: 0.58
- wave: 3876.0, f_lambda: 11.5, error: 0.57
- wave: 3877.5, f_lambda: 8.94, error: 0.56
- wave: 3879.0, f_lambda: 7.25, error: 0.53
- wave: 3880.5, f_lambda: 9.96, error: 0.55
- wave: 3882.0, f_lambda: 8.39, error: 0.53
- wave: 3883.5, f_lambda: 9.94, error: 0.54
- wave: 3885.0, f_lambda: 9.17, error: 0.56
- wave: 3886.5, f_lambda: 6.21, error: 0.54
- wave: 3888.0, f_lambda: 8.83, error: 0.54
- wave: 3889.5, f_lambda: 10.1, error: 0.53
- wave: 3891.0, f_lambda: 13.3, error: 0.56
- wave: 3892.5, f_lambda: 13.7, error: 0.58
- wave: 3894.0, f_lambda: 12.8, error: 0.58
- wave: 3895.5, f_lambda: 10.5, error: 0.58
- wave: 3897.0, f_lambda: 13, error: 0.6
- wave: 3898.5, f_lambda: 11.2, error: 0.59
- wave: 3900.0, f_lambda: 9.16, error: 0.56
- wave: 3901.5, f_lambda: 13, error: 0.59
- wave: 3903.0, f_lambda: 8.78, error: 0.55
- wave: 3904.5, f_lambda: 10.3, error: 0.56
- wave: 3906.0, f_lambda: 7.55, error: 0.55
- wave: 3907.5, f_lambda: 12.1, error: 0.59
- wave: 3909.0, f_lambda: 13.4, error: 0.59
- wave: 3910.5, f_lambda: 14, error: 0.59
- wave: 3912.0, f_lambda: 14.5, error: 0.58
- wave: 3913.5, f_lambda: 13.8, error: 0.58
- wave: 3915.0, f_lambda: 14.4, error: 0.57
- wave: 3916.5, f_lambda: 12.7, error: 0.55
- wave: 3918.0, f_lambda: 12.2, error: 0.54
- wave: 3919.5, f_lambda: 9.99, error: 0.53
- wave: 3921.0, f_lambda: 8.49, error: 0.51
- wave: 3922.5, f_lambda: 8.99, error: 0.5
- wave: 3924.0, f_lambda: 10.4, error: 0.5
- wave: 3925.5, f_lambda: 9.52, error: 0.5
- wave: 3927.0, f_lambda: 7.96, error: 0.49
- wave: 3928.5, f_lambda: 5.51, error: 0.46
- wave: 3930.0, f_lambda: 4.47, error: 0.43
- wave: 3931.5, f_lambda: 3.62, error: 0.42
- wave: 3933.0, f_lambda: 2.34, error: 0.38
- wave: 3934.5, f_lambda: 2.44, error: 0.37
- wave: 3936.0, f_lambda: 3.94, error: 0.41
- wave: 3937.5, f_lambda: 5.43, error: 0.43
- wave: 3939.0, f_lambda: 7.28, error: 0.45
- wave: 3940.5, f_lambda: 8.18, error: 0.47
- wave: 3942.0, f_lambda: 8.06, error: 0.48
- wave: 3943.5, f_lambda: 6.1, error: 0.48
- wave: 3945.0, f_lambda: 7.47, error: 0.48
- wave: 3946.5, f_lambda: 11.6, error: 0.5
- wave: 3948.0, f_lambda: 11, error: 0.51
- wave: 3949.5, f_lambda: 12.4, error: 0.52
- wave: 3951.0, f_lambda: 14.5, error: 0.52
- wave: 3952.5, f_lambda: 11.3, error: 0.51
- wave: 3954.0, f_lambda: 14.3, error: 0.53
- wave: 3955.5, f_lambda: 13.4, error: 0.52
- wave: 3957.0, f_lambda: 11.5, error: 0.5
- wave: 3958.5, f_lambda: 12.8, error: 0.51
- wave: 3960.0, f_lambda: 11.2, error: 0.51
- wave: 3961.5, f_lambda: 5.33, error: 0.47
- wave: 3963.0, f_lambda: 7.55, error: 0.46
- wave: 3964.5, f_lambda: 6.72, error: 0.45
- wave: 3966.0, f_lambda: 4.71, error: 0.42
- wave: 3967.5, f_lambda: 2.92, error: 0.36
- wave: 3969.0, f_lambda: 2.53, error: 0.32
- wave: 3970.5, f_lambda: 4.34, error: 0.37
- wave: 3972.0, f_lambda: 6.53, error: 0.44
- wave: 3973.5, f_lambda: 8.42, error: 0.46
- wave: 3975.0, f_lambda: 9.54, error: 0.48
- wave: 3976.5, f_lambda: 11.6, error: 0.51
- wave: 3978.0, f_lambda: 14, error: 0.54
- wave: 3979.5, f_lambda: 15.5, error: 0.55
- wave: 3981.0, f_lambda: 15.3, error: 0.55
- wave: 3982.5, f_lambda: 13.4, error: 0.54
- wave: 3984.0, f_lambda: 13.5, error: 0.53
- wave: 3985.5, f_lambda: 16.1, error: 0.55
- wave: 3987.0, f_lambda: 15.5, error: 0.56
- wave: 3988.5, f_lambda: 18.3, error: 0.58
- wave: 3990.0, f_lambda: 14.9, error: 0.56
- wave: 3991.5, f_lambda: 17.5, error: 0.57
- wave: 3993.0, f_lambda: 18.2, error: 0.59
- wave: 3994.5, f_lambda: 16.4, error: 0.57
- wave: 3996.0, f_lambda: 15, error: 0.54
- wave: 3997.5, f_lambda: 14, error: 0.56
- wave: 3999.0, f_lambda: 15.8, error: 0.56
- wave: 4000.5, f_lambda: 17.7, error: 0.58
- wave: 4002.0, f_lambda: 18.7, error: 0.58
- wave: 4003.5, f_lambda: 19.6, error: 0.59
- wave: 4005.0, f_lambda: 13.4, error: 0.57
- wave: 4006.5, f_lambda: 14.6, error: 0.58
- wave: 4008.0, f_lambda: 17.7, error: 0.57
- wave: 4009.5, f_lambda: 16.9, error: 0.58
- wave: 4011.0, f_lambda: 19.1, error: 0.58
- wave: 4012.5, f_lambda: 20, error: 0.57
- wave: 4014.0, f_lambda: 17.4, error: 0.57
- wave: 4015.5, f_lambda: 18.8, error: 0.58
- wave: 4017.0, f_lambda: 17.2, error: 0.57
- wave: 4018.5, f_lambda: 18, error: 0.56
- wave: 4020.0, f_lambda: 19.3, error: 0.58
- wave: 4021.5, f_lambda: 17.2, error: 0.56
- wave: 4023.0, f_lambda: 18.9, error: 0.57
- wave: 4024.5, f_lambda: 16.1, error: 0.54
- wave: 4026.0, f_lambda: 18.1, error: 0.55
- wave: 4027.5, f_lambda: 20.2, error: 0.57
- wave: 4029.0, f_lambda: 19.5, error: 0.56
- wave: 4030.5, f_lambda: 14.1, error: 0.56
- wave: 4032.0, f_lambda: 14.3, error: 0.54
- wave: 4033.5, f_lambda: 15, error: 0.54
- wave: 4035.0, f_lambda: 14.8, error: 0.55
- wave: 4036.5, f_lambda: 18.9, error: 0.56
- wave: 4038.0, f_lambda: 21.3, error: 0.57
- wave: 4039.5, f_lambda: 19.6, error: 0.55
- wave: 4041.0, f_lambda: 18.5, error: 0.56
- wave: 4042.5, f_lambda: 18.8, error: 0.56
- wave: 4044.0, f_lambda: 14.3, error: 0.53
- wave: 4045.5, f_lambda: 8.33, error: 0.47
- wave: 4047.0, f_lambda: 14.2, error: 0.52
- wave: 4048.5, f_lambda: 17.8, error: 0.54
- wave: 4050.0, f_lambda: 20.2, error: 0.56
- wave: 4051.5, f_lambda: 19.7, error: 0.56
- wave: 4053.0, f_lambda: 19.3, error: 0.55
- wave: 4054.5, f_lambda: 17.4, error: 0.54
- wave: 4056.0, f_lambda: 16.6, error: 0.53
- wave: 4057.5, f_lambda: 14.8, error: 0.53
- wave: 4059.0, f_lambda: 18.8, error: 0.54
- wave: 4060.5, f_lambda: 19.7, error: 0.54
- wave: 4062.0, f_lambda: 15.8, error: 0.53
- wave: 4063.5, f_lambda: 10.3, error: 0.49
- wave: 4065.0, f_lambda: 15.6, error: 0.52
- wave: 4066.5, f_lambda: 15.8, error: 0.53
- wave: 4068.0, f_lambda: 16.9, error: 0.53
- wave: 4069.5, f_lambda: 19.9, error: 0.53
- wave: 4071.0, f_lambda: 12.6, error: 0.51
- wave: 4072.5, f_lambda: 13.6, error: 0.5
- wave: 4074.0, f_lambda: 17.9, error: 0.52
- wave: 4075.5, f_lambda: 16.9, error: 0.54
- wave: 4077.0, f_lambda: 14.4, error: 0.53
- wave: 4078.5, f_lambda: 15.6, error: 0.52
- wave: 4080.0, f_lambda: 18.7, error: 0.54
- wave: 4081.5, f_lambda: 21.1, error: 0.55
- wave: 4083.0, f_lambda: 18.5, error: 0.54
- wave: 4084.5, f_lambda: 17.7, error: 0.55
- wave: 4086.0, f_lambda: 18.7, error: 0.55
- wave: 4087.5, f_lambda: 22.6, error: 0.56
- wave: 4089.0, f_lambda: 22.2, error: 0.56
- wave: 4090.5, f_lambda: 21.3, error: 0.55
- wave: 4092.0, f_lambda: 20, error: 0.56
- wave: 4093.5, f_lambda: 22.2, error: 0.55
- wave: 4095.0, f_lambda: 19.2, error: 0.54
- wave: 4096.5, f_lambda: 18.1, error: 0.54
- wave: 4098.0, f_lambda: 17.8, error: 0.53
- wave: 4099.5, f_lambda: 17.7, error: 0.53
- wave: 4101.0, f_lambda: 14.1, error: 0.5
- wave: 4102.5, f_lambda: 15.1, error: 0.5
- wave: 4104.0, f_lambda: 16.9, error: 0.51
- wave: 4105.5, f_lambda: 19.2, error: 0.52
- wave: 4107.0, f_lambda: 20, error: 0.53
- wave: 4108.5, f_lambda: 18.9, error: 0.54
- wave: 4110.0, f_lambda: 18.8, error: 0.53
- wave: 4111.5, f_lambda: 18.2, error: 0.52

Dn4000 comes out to 2.0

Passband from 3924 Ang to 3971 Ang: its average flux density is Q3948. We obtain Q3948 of 7.82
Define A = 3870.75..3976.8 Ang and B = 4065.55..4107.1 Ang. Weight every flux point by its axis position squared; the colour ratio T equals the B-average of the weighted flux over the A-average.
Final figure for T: 2.1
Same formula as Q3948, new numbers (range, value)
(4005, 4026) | 17.6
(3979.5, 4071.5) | 16.8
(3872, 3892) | 9.53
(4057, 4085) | 16.6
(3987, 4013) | 16.9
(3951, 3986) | 10.2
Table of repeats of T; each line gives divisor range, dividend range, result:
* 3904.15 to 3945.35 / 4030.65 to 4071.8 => 2.02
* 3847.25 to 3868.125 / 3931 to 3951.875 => 0.83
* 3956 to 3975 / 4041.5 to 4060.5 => 2.43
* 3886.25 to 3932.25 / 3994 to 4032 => 1.74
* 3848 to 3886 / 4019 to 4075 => 1.99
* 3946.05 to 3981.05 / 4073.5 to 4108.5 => 2.01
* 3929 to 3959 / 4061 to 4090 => 2.14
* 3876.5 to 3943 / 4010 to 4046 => 1.96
